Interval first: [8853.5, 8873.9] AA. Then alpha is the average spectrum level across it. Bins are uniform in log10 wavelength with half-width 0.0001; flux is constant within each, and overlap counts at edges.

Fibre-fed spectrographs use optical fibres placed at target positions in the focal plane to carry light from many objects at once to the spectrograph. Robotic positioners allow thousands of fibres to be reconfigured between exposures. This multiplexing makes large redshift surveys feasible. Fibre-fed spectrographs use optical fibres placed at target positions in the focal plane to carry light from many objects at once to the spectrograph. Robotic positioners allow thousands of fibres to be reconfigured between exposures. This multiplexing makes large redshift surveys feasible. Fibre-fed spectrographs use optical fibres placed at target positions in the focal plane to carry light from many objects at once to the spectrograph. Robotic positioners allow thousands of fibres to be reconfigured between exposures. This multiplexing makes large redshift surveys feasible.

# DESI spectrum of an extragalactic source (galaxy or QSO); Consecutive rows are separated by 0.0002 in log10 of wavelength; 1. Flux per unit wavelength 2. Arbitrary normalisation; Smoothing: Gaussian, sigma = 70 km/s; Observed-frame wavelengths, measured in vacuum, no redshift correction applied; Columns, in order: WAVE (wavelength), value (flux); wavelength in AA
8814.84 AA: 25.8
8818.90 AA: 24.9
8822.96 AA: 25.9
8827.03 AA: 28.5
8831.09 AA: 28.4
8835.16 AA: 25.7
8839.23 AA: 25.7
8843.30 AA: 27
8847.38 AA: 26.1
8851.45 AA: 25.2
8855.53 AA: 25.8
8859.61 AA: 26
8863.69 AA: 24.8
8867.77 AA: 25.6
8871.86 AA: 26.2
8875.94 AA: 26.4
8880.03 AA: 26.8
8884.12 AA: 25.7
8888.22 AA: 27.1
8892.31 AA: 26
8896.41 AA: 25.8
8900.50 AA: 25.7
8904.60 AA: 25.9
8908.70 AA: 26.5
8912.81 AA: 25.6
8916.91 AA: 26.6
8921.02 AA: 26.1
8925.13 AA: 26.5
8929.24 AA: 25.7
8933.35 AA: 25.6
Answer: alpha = 25.7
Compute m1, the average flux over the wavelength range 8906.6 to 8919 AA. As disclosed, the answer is 26.2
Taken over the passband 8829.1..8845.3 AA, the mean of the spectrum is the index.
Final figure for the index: 26.7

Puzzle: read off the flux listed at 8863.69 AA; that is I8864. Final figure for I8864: 24.8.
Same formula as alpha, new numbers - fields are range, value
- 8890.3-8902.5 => 25.8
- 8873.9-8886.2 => 26.3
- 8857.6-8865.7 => 25.4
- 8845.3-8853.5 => 25.6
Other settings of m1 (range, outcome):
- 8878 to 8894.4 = 26.4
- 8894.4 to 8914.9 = 25.9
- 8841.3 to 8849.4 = 26.5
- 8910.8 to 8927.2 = 26.2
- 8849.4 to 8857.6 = 25.5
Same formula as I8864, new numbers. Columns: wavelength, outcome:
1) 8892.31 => 26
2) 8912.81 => 25.6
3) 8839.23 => 25.7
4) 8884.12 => 25.7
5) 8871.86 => 26.2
